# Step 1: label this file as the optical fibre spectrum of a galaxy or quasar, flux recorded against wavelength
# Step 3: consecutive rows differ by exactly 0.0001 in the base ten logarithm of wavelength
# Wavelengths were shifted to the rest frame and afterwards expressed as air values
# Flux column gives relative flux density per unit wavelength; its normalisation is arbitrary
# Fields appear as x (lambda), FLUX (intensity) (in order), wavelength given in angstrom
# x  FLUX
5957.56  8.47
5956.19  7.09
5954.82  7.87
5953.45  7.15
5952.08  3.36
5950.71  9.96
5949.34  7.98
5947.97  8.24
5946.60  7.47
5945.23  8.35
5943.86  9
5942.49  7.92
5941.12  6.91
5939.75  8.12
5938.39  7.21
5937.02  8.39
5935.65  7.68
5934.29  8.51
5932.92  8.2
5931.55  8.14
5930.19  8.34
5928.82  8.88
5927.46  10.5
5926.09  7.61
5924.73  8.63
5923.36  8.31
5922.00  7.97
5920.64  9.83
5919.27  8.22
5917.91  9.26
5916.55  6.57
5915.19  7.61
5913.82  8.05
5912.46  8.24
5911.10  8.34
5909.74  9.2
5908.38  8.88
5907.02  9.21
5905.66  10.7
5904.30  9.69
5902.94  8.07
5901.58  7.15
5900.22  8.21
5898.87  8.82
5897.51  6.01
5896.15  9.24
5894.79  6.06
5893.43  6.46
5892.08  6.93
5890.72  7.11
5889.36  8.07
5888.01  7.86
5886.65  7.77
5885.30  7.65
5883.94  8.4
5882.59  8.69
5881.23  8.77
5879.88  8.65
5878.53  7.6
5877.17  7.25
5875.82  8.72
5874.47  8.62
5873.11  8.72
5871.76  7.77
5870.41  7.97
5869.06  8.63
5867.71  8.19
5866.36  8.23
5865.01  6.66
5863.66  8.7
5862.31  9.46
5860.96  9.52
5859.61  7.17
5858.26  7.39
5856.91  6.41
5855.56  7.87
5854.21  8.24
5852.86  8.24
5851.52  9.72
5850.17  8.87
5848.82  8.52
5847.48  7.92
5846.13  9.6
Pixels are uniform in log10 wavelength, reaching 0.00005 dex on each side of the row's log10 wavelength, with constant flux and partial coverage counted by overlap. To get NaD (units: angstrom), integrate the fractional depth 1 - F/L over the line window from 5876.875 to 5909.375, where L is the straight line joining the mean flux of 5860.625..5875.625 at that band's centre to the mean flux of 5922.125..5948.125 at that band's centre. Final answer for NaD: 1.00 angstrom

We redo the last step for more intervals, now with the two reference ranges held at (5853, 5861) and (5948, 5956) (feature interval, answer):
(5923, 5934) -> -1.7 angstrom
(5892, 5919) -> -2.4 angstrom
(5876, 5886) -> -0.8 angstrom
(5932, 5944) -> -0.9 angstrom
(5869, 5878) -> -0.7 angstrom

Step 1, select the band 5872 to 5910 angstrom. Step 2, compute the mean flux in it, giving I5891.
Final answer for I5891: 8.15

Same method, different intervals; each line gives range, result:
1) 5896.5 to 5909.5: 8.57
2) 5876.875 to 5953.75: 8.1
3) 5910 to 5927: 8.27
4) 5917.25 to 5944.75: 8.38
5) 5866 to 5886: 8.26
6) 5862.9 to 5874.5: 8.15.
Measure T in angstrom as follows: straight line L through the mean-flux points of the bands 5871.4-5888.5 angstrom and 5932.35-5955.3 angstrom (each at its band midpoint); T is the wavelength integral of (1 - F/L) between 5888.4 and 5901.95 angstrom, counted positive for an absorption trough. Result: 1.1 angstrom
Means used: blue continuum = 8.2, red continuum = 7.78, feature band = 7.42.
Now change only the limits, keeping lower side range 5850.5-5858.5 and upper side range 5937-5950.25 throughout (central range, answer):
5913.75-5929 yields -0.9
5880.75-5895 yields 0.7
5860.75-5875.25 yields -0.6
